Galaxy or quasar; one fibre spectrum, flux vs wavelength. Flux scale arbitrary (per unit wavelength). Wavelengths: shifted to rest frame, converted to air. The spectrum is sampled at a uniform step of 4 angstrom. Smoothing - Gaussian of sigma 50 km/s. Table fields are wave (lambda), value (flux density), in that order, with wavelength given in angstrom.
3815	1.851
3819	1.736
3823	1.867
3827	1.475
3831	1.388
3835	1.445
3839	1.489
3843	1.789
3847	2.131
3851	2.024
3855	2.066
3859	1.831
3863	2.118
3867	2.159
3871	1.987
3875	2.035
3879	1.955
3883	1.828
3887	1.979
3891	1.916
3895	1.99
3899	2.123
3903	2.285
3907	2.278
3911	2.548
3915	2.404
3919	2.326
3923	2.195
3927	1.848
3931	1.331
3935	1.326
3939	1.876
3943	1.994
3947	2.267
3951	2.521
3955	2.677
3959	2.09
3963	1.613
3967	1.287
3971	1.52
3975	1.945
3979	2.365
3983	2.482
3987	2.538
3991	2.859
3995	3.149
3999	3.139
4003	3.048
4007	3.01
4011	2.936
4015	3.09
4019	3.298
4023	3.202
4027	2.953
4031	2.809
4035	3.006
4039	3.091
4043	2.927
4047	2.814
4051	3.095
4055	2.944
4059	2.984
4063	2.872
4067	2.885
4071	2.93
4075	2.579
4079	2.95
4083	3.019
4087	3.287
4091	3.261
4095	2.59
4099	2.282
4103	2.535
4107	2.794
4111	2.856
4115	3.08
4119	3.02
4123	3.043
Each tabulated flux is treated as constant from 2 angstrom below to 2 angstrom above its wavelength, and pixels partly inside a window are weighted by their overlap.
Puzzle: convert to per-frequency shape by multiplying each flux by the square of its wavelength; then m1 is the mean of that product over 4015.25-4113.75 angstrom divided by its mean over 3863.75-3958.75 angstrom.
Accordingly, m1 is 1.51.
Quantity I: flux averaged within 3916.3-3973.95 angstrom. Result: 1.93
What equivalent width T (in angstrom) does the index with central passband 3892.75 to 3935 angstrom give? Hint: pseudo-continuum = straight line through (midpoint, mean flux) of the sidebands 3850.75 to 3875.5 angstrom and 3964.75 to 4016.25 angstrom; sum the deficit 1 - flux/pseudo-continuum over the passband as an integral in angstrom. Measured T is 2.7 angstrom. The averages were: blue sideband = 2.03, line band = 2.09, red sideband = 2.55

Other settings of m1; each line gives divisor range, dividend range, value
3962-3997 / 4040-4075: 1.37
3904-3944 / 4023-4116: 1.54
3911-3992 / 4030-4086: 1.49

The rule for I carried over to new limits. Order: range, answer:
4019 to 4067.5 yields 2.98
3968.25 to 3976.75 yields 1.69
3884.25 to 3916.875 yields 2.18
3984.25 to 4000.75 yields 2.9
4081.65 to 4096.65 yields 3.05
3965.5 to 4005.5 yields 2.45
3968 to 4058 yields 2.81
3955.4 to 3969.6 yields 1.77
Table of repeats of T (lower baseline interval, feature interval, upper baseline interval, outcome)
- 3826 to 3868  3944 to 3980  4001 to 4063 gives 7.43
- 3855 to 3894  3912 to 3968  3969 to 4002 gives 7.02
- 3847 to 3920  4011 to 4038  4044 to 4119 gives -4.04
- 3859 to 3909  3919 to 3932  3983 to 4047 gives 2.38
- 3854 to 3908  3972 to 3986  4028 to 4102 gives 1.51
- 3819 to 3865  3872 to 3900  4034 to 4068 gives 0.81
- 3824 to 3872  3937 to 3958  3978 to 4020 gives 2.33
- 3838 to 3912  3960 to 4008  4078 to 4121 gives 1.15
